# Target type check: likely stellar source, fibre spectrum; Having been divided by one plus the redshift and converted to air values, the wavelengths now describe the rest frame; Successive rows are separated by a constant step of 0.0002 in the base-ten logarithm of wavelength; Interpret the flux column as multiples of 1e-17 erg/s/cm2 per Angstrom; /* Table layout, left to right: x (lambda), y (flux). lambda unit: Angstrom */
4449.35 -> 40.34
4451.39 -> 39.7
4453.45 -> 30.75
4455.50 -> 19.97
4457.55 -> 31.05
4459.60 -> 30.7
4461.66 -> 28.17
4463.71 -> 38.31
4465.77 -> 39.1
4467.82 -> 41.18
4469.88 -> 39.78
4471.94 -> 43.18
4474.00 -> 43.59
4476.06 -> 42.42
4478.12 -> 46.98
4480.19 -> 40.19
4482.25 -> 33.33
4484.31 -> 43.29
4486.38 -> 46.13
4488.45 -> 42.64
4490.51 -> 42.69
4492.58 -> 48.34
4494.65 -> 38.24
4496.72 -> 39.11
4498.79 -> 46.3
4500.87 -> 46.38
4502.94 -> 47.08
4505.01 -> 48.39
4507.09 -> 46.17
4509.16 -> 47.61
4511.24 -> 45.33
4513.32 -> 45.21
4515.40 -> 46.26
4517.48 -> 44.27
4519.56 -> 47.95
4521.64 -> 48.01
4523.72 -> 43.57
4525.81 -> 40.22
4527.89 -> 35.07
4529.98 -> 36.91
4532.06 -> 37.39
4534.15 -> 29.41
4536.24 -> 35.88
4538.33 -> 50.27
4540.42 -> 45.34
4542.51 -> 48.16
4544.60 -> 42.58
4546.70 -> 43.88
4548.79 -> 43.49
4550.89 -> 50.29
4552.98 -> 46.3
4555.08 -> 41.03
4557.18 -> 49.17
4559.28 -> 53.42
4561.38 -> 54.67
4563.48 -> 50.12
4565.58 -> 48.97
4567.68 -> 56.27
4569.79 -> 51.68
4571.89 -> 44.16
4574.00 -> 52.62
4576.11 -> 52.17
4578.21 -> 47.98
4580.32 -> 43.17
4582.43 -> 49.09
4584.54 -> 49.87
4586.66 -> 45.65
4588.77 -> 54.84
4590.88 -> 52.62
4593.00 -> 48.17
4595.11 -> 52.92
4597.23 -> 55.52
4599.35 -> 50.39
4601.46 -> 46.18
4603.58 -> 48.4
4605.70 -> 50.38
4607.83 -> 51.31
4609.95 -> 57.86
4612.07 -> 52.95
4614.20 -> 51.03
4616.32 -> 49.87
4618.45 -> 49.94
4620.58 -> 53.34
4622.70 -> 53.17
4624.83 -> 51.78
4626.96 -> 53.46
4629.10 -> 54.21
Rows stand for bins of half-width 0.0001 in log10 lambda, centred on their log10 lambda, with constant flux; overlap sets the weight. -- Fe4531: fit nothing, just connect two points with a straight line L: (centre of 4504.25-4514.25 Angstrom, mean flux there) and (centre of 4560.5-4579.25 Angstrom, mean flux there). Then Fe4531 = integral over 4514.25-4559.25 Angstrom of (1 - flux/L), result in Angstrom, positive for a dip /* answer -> 4.8 Angstrom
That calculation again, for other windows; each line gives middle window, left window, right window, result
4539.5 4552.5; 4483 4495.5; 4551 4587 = 0.5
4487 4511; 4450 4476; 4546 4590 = -2.7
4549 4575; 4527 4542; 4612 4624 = -3.9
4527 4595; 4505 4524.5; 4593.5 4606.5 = 2.7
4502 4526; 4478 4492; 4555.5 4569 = -0.2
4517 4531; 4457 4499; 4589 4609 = 0.6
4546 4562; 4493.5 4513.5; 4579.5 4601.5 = 0.1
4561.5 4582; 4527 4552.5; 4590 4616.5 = -1.5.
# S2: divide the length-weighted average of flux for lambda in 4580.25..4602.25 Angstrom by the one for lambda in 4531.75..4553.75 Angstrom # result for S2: 1.16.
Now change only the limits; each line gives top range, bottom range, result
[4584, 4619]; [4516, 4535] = 1.26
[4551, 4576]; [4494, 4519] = 1.11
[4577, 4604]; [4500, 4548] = 1.14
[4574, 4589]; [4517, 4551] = 1.16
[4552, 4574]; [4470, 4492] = 1.17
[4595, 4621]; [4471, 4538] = 1.20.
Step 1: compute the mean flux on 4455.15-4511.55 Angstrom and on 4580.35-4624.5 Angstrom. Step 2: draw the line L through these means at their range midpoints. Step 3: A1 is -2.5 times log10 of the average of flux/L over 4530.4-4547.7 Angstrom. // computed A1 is 0.11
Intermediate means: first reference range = 41.1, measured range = 41.4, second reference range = 51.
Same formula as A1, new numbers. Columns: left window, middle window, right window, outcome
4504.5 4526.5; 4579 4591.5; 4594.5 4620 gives 0.022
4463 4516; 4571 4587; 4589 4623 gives 0.032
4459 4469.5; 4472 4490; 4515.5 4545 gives -0.134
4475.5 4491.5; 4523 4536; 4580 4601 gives 0.233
